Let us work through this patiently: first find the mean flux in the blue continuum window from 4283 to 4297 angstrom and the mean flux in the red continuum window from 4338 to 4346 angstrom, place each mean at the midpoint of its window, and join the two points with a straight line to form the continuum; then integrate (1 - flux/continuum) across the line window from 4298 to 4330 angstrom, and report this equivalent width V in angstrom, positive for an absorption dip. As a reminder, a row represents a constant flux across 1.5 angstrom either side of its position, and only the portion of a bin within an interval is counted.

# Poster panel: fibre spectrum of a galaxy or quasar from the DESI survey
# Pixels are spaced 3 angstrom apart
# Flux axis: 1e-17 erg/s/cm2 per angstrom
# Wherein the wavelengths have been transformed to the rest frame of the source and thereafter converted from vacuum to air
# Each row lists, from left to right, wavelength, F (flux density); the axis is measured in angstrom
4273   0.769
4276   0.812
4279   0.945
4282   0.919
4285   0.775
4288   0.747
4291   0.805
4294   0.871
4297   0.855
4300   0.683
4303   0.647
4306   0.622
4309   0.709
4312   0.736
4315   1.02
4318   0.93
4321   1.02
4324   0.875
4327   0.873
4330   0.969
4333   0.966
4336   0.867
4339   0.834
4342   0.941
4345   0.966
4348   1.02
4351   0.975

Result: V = 1.5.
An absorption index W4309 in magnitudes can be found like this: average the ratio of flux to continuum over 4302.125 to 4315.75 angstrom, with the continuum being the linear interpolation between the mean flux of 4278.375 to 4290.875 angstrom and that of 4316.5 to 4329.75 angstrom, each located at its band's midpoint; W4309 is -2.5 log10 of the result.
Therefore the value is 0.21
